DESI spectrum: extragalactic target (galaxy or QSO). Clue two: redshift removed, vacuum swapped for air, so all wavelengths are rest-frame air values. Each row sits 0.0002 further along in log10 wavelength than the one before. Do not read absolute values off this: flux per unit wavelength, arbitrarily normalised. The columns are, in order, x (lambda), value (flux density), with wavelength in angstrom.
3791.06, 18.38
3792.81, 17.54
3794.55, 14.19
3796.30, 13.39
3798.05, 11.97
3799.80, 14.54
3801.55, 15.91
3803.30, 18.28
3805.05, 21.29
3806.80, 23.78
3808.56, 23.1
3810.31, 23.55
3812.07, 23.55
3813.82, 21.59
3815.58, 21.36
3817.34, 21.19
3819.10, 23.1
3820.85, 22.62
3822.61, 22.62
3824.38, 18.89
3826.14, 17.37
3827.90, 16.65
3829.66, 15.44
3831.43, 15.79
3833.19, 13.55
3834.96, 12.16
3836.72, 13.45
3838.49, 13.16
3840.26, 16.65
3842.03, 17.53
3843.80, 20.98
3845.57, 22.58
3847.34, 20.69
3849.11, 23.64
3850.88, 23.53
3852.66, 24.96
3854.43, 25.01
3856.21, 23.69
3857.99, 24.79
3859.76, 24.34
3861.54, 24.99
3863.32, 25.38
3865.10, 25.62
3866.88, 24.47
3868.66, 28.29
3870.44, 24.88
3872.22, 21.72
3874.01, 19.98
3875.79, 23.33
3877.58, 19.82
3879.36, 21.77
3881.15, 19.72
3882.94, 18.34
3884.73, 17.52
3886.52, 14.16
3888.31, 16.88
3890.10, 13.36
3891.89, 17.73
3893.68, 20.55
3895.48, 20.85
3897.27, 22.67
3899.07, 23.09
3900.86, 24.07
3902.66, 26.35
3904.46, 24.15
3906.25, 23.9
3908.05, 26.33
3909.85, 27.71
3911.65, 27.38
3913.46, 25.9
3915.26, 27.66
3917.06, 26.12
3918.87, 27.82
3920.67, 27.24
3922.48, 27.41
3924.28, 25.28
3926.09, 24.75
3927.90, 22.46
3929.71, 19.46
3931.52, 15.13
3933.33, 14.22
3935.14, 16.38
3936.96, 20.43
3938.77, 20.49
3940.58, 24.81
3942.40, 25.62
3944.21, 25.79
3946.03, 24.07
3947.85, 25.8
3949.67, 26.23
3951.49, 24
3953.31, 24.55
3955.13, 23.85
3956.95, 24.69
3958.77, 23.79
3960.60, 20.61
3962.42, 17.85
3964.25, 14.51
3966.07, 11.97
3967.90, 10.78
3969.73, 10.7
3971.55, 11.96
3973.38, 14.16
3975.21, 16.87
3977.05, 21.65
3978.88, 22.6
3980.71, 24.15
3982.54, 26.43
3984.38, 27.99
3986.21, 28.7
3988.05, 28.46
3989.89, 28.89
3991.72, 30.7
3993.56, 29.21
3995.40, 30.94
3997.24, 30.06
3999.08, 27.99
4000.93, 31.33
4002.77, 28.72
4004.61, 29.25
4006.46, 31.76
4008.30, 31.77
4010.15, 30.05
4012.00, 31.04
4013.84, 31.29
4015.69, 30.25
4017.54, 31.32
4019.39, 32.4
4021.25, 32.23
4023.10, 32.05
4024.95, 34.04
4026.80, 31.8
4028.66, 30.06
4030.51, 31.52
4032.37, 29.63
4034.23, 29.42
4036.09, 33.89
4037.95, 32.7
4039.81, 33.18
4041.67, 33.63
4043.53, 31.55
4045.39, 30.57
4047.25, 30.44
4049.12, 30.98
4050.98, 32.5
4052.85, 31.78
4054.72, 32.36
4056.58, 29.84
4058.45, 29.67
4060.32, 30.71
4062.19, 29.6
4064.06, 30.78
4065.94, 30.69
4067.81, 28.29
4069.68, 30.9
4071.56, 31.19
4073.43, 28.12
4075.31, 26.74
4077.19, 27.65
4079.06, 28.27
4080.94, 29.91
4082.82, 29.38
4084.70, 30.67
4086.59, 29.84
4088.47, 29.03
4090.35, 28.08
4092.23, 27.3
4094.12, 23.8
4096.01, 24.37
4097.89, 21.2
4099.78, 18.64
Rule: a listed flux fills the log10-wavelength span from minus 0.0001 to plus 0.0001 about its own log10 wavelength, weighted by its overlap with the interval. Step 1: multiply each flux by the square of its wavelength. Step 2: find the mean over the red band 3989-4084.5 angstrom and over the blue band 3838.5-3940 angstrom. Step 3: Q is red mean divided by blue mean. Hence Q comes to 1.5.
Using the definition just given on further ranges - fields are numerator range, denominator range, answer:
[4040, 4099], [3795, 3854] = 1.74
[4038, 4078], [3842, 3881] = 1.45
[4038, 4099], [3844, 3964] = 1.40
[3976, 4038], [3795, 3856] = 1.70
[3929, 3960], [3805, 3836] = 1.20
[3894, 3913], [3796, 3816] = 1.32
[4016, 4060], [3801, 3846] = 1.85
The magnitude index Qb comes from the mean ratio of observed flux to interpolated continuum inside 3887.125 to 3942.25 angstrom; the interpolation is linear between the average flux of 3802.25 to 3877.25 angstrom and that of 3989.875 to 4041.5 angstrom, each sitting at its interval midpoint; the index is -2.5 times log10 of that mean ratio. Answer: 0.121 mag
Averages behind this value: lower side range 21.2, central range 22.7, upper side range 31.1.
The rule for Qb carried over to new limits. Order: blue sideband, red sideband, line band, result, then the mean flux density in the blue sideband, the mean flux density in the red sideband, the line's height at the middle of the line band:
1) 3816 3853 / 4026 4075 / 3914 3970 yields 0.13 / 18.8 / 30.9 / 24.8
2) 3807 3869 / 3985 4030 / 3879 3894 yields 0.33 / 21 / 30.6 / 23.8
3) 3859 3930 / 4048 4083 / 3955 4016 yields 0.10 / 23.1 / 30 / 26.8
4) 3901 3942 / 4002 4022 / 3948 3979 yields 0.38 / 23.7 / 30.9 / 27.1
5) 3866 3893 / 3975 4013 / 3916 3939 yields 0.06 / 20.1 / 28.2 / 23.5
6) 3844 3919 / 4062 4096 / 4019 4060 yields -0.15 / 22.9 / 28.8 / 27.6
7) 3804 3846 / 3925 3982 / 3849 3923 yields -0.18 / 19.2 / 20.2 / 19.7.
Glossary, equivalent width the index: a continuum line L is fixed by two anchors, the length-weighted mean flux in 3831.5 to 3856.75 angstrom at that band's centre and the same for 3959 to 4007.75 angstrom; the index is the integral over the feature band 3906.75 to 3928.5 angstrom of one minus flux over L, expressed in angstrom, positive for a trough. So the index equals -4.9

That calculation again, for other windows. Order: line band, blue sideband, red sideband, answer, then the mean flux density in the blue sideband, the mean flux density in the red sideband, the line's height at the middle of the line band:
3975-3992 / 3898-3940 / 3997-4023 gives 1.7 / 23.6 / 30.7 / 28.7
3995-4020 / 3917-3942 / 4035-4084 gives -3.0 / 22.2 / 30.6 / 27.2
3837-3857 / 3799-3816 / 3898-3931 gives 1.4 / 20.7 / 25.3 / 22.4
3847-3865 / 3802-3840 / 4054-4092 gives -3.3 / 19.1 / 29.5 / 20.5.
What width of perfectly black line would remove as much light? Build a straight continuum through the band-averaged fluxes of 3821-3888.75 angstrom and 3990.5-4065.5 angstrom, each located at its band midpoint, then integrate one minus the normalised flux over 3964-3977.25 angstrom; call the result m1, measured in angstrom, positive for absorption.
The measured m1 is 6.7 angstrom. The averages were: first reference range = 20.4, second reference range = 31.1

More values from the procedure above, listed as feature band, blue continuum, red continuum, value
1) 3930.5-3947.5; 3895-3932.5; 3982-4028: 3.4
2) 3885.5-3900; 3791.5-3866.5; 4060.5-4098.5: 2.2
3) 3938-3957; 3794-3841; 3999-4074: 0.9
